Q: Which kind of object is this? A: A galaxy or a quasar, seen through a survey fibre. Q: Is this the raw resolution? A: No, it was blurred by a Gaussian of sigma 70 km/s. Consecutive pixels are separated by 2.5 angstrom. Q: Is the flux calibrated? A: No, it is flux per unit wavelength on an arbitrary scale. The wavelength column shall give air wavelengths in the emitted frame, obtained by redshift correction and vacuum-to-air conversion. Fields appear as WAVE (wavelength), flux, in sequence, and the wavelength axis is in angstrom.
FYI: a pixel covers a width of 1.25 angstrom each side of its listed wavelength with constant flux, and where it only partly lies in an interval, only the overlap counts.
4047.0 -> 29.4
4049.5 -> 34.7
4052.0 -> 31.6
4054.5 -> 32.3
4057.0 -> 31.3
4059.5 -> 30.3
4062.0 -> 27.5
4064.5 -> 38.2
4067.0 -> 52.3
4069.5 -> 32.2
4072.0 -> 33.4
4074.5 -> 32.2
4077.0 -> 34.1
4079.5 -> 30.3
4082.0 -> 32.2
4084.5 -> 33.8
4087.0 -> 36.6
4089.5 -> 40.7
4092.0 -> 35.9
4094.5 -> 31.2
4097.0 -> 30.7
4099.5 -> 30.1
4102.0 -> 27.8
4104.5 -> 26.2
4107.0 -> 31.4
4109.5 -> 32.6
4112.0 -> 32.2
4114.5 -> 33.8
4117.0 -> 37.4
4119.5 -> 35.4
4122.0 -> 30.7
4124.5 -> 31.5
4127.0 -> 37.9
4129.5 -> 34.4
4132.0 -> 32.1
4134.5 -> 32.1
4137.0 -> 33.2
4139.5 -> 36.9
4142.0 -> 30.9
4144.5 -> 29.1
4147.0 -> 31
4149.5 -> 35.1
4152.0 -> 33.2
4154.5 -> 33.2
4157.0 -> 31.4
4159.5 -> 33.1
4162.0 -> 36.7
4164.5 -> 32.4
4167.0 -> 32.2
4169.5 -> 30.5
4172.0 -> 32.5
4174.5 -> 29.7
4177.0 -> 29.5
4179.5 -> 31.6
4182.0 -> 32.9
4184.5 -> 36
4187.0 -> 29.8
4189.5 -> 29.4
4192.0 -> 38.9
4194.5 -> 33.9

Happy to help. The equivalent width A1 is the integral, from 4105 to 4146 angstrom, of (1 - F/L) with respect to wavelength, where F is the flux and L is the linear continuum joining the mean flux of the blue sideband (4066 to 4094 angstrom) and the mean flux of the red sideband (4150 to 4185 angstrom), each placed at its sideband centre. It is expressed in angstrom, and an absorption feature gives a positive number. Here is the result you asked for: 1.0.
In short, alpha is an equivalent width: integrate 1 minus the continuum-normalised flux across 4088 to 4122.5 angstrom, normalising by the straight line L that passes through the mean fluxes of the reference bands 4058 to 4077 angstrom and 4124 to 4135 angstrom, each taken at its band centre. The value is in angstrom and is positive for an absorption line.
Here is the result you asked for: 1.67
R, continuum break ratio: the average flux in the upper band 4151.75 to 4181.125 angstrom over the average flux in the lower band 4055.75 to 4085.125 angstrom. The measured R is 0.95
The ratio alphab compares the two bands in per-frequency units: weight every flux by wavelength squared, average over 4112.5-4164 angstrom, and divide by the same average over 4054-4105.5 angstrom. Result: 1.0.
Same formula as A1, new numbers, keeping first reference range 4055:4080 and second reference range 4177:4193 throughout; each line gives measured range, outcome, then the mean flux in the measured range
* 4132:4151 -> 0.40 angstrom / 32.6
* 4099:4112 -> 1.51 angstrom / 29.8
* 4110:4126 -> 0.03 angstrom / 33.5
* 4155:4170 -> 0.08 angstrom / 32.9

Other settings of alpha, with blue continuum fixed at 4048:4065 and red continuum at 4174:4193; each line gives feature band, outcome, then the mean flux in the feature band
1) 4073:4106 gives -0.4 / 32.4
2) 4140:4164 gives -0.4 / 32.8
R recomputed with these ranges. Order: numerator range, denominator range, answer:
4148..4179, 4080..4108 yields 1.00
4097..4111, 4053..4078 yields 0.87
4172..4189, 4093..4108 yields 1.06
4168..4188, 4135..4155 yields 0.96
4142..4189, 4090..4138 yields 0.99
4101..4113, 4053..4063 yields 0.99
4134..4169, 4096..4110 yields 1.11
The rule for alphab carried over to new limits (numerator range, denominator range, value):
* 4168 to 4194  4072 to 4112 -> 1.04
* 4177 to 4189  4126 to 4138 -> 0.97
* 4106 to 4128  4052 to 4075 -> 1.01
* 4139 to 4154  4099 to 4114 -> 1.10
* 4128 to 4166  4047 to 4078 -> 1.01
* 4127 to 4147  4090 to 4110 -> 1.08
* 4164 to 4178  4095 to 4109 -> 1.09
